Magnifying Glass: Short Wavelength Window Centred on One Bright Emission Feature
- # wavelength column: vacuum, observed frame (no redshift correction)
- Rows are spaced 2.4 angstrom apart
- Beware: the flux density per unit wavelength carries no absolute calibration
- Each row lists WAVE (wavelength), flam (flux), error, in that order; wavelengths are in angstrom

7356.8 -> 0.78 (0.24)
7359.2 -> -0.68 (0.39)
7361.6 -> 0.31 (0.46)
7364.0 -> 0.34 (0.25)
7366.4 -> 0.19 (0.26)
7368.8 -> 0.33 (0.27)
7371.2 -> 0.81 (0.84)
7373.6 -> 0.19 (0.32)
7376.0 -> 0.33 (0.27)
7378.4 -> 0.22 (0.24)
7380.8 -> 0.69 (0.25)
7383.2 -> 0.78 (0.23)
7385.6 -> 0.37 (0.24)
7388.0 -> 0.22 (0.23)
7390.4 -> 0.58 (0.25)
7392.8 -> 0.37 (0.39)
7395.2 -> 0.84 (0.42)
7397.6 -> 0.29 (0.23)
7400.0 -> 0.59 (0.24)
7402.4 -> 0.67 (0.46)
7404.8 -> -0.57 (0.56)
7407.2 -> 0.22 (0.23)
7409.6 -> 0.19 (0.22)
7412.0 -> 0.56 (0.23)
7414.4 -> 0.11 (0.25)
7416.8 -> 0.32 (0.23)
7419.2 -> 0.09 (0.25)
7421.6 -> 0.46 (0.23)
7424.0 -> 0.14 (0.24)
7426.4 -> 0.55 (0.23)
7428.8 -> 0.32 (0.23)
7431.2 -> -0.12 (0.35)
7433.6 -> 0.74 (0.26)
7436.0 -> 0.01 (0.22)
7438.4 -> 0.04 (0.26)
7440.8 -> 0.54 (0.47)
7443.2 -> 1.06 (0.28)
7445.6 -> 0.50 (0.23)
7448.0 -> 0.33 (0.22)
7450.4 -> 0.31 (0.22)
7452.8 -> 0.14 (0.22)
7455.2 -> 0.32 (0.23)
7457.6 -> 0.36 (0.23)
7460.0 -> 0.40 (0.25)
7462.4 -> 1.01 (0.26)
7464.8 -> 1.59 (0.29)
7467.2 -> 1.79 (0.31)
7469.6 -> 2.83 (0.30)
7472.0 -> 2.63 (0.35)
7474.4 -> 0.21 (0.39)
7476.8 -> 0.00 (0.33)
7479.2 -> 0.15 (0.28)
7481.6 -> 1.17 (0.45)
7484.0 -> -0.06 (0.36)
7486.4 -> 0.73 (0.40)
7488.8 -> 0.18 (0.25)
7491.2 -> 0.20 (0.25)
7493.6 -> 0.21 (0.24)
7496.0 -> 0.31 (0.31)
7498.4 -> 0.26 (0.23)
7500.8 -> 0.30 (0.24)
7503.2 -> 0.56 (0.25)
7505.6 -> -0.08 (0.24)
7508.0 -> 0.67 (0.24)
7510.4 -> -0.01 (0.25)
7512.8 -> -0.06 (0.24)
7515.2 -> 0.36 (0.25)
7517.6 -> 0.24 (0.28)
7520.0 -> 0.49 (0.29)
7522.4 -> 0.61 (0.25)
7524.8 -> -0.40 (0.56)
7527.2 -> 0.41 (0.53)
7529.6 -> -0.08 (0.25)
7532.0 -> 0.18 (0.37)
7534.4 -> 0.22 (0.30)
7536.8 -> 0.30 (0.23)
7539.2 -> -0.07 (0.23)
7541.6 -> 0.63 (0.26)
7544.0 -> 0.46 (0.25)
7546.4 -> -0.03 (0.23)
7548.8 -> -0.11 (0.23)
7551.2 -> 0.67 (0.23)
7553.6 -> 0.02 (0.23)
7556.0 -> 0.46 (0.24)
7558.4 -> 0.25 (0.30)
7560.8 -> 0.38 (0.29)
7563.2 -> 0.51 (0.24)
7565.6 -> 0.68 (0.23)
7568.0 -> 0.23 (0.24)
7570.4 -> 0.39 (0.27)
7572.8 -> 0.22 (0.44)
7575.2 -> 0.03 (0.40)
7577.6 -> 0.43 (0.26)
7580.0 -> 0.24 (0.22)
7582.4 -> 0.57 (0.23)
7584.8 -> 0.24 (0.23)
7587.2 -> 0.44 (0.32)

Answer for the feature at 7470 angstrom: [O II]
